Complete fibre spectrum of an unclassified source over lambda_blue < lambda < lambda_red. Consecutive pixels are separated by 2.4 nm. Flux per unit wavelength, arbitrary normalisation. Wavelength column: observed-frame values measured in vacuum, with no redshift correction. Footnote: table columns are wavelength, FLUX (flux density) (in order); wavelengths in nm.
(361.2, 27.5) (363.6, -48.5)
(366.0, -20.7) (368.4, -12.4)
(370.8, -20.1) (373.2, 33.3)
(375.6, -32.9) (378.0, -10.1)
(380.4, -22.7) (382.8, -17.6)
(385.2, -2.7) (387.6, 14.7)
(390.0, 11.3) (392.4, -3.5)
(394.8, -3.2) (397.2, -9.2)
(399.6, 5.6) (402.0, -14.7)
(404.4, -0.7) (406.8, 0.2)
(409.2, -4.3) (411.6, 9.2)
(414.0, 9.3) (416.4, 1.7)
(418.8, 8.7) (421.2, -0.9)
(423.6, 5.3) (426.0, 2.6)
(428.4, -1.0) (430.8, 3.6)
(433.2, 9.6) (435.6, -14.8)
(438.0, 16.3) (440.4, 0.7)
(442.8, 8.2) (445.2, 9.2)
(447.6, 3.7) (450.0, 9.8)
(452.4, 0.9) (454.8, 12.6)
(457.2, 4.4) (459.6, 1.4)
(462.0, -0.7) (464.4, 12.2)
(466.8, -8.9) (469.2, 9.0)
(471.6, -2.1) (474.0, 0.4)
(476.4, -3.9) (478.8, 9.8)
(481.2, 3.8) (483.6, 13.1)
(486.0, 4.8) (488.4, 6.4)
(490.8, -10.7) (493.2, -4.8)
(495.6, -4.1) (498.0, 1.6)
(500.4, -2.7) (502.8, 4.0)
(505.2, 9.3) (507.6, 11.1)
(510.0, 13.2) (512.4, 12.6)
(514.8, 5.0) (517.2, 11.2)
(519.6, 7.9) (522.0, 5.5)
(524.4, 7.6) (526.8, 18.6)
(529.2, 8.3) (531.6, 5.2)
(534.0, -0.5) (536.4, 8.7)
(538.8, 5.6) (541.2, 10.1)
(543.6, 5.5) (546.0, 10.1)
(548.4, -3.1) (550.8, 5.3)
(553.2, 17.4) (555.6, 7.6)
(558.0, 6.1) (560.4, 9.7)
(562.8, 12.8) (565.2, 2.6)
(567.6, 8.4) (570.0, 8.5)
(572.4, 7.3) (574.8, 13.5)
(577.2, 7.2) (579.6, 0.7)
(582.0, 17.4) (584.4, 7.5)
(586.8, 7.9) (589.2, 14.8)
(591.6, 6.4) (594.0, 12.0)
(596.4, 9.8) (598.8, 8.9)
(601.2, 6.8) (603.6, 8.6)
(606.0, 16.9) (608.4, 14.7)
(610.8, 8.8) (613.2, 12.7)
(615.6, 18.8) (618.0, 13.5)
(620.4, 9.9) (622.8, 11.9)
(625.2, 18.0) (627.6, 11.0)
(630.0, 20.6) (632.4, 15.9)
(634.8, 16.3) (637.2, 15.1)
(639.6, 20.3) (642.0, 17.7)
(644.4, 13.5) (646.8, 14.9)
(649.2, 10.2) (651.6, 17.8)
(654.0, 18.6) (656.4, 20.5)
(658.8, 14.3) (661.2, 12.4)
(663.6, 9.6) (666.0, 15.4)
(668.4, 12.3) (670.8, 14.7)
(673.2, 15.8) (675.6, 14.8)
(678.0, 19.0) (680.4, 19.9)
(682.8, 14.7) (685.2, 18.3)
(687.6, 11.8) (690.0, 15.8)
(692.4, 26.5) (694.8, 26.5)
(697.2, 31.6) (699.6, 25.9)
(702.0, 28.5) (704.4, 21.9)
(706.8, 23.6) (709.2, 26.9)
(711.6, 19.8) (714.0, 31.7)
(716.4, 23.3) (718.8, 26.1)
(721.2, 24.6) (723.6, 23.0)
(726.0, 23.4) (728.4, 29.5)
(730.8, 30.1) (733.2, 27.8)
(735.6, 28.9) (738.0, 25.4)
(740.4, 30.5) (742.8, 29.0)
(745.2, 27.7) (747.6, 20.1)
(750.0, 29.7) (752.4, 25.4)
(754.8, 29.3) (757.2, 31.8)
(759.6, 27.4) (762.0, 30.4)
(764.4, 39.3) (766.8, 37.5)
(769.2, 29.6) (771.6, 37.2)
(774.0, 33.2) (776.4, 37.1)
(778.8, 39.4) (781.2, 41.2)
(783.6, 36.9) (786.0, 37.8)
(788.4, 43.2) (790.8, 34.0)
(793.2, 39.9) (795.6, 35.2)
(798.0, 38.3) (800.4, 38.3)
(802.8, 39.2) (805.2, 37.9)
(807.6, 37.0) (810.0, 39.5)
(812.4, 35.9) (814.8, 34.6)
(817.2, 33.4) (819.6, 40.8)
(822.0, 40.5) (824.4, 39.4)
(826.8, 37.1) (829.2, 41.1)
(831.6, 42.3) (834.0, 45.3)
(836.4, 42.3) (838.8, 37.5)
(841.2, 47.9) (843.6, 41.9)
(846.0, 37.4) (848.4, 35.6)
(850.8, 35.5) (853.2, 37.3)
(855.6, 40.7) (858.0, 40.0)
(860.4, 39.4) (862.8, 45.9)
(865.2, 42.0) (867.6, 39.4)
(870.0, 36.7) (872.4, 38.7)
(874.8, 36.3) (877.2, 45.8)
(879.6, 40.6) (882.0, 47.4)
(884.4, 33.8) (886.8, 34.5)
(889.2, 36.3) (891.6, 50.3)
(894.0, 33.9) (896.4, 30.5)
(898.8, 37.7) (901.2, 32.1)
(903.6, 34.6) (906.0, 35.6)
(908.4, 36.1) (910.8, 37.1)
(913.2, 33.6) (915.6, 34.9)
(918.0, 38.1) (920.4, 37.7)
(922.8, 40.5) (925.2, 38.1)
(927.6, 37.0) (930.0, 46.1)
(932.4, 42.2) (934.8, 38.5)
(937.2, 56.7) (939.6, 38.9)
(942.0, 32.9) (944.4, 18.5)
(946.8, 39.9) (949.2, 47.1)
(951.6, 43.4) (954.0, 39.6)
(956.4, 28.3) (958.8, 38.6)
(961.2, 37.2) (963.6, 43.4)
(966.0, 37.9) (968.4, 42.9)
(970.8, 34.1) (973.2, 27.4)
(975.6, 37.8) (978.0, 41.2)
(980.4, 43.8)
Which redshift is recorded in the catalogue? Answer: 0.74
